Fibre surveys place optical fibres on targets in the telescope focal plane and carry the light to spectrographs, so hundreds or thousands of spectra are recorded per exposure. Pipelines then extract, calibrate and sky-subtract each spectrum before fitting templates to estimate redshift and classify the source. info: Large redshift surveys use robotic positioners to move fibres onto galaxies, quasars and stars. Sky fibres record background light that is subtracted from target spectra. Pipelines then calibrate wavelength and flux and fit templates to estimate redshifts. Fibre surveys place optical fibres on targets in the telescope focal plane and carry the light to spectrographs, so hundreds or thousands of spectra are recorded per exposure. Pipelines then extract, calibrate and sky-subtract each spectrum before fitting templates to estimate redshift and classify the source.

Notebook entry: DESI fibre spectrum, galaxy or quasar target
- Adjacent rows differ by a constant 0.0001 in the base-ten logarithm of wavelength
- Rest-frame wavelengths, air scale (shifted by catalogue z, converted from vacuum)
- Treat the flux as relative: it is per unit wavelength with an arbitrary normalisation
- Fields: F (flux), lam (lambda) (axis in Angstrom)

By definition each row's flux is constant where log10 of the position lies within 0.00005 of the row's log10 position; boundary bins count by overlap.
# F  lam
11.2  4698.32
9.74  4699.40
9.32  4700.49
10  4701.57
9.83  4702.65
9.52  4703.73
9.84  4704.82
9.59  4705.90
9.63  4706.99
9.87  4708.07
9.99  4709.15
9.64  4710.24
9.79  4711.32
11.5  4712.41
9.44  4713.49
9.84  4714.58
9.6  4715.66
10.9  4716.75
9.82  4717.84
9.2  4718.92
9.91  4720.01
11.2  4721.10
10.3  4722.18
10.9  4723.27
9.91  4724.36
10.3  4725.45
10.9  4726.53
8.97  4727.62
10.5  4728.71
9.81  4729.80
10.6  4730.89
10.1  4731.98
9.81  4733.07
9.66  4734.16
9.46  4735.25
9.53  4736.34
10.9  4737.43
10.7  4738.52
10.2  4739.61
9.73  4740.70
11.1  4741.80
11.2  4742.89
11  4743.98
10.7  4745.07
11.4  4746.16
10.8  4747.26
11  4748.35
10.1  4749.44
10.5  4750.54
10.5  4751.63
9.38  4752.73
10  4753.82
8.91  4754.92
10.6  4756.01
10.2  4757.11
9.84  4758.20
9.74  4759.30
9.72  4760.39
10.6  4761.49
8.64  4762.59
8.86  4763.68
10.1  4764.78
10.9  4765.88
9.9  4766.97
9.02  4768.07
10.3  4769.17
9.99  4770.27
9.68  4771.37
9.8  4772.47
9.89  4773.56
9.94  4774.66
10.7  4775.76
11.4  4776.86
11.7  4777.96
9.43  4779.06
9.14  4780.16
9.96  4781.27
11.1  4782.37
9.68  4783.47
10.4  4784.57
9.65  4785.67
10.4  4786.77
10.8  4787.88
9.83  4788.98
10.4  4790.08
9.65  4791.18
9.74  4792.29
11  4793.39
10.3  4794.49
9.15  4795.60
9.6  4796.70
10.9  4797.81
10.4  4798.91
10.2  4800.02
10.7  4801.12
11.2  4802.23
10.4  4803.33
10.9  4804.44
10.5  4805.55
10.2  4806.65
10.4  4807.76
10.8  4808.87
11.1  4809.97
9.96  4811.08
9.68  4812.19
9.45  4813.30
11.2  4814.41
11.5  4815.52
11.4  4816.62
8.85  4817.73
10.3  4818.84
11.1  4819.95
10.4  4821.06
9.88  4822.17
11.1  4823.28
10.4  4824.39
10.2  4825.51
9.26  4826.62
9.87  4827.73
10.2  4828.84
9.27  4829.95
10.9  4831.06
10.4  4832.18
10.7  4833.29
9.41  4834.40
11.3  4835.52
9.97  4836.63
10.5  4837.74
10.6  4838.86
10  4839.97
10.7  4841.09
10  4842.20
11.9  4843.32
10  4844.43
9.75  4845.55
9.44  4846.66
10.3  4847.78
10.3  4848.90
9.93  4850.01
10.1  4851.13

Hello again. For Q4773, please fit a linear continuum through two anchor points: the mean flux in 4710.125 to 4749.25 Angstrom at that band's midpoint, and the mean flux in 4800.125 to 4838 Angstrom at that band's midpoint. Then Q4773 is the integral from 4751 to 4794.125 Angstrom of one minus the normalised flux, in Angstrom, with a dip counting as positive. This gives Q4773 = 1.3 Angstrom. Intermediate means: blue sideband 10.3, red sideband 10.4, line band 10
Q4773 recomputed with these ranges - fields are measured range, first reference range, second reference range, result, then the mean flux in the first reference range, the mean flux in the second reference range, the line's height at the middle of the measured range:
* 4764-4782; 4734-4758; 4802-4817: 0.6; 10.3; 10.6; 10.5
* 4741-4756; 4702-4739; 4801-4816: -0.4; 10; 10.6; 10.2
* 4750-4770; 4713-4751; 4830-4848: 0.8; 10.3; 10.3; 10.3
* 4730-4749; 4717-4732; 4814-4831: -0.4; 10.2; 10.3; 10.2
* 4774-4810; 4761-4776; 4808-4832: -1.0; 9.86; 10.3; 10.1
